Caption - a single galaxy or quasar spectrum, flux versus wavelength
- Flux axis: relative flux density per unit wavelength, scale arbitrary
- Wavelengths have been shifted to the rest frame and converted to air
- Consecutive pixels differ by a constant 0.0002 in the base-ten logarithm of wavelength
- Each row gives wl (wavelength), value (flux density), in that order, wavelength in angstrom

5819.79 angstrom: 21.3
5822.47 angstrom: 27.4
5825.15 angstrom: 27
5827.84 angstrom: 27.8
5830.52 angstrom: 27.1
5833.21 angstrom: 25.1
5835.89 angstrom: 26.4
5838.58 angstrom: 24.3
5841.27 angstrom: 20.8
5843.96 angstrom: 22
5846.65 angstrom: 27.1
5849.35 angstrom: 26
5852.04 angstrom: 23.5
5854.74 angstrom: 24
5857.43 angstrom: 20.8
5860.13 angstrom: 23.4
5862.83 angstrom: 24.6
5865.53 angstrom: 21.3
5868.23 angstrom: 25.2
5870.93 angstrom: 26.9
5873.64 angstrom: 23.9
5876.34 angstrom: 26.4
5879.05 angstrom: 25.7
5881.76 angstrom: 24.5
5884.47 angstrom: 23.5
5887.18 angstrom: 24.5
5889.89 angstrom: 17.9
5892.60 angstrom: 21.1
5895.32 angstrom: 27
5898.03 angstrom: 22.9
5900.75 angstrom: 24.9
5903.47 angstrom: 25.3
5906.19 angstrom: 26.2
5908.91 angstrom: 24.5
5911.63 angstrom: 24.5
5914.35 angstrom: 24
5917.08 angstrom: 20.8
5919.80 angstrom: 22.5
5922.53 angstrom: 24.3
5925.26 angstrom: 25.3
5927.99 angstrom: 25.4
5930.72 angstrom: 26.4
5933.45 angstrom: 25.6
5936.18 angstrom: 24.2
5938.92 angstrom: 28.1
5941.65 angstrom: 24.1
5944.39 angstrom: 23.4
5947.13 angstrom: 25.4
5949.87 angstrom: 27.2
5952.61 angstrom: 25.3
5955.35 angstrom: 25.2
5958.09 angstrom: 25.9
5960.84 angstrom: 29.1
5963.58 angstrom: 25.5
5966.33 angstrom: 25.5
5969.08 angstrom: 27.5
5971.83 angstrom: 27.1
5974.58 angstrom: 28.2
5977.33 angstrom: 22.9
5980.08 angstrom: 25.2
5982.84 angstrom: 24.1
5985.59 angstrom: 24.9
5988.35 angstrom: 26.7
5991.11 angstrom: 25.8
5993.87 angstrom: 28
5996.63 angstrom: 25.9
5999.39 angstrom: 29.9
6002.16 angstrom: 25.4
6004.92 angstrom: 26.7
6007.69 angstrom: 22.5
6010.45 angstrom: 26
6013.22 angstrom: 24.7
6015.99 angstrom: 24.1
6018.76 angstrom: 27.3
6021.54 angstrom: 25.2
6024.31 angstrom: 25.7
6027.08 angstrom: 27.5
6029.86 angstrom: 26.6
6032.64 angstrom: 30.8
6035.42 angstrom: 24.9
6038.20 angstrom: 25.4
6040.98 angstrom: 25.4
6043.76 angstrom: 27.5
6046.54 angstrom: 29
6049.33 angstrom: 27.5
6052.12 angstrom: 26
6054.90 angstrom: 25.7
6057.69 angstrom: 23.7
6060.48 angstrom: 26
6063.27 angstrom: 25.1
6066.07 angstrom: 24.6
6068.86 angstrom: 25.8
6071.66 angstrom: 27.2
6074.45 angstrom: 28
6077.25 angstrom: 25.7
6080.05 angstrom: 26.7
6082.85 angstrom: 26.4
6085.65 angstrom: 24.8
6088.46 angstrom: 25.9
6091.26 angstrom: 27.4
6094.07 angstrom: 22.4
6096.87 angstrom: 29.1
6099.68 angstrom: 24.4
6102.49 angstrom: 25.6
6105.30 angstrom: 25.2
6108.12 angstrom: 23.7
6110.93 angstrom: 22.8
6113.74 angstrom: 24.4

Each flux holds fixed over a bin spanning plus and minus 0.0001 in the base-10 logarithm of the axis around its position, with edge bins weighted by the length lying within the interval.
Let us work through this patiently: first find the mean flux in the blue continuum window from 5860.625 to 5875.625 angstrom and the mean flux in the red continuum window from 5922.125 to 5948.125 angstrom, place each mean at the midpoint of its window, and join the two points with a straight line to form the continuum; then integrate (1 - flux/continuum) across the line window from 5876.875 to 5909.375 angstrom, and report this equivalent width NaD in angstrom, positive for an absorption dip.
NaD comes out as 0.9 angstrom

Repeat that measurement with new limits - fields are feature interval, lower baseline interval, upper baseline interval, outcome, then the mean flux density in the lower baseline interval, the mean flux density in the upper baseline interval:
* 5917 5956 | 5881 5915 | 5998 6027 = -0.7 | 23.9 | 25.8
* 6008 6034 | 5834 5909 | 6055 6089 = -0.9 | 24.1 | 25.8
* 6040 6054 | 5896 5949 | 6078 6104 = -0.8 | 24.7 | 25.9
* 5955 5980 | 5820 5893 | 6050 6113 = -1.4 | 24.4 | 25.6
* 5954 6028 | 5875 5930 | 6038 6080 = -2.1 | 24.1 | 26.2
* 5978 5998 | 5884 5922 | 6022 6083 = -0.4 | 23.6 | 26.4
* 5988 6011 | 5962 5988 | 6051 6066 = -0.7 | 25.7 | 25.2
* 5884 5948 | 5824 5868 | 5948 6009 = 2.8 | 24.5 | 26.1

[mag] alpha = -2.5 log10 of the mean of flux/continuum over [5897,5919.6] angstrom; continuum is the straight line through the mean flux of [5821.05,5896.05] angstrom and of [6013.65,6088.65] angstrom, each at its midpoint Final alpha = 0.04 mag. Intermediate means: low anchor 24.4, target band 24.1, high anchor 26.2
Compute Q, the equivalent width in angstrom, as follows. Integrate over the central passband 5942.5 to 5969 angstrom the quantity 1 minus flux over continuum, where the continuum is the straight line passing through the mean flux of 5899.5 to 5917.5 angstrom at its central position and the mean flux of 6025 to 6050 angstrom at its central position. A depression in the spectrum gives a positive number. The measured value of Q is -0.4 angstrom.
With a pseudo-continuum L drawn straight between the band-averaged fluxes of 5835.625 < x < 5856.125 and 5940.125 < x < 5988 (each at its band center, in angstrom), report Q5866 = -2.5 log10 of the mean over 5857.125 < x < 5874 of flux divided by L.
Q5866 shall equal 0.02 mag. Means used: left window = 24.1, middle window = 23.9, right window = 25.7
